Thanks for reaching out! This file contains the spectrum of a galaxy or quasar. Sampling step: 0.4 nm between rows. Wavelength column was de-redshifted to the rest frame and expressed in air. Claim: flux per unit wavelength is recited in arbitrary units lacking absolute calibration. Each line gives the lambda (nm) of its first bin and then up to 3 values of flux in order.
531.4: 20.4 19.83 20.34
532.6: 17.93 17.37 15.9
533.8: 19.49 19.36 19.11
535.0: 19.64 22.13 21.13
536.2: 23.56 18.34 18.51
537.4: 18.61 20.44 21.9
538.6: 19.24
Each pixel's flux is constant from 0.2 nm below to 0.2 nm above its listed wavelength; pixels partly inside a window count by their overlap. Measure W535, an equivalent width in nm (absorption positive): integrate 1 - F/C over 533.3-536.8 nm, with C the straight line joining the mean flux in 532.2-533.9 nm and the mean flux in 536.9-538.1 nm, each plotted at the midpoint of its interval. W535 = -0.26 nm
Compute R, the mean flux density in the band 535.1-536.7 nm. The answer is 21.4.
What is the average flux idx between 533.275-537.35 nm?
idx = 19.7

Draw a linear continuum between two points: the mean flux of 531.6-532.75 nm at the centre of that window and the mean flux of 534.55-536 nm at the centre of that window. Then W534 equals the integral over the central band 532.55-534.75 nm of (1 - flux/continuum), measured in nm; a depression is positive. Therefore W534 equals 0.20 nm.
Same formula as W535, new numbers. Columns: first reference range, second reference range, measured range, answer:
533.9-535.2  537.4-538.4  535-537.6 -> -0.04 nm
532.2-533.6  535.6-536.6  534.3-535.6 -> -0.01 nm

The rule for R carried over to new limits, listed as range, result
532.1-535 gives 18.5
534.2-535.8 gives 20.3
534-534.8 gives 19.2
